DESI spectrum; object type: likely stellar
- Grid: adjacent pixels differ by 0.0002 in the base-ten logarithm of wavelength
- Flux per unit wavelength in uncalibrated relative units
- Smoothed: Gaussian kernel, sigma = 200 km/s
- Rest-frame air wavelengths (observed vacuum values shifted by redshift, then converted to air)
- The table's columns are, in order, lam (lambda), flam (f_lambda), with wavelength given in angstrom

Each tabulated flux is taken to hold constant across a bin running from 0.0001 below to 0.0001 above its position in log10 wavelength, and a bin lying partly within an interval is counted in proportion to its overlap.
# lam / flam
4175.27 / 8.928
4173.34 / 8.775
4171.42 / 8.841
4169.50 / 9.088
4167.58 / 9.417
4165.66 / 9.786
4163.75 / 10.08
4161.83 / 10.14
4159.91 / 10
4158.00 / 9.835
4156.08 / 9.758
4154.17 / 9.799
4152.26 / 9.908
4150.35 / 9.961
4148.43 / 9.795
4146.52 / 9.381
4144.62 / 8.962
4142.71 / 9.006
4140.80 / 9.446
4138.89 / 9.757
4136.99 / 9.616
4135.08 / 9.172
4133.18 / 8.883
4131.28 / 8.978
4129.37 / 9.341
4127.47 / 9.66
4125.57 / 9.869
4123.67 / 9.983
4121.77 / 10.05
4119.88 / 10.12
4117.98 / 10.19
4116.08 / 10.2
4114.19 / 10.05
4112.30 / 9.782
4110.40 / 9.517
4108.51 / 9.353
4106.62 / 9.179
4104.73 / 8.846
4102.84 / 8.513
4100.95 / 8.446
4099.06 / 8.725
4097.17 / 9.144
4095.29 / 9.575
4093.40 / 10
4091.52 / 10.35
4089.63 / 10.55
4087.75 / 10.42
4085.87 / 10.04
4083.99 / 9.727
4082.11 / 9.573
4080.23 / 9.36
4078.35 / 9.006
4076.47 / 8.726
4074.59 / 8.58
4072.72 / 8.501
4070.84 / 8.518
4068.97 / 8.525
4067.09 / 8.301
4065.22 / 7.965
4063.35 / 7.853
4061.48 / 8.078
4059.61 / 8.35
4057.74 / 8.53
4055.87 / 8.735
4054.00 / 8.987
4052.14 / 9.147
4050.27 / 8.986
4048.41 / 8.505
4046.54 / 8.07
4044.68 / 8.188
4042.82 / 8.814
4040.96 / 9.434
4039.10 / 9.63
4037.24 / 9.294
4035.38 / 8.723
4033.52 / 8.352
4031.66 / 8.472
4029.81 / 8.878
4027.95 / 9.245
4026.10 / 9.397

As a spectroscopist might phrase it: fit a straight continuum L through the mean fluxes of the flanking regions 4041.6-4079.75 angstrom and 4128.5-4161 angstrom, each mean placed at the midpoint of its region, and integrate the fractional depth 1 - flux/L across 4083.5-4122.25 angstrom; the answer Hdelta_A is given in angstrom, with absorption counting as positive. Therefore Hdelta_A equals -2.7 angstrom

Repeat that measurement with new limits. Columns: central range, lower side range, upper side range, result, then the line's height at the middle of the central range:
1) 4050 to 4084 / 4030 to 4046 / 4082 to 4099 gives 2.7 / 9.42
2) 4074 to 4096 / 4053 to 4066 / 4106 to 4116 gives -1.6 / 9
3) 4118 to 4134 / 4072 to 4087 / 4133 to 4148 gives -0.6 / 9.3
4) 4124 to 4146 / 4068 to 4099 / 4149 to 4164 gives 0.9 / 9.76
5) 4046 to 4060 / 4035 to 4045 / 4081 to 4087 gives 0.9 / 9.29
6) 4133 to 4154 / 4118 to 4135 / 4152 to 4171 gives 0.4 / 9.68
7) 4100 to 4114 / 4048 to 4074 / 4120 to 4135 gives 0.1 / 9.23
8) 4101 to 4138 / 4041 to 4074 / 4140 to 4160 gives -1.1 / 9.24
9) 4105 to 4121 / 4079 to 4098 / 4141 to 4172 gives 0.0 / 9.78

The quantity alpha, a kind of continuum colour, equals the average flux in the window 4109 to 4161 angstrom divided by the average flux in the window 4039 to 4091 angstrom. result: 1.09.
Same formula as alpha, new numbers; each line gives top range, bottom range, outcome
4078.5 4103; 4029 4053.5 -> 1.09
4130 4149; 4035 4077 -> 1.08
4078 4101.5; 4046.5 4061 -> 1.11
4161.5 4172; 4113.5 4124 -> 0.94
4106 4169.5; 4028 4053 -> 1.10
